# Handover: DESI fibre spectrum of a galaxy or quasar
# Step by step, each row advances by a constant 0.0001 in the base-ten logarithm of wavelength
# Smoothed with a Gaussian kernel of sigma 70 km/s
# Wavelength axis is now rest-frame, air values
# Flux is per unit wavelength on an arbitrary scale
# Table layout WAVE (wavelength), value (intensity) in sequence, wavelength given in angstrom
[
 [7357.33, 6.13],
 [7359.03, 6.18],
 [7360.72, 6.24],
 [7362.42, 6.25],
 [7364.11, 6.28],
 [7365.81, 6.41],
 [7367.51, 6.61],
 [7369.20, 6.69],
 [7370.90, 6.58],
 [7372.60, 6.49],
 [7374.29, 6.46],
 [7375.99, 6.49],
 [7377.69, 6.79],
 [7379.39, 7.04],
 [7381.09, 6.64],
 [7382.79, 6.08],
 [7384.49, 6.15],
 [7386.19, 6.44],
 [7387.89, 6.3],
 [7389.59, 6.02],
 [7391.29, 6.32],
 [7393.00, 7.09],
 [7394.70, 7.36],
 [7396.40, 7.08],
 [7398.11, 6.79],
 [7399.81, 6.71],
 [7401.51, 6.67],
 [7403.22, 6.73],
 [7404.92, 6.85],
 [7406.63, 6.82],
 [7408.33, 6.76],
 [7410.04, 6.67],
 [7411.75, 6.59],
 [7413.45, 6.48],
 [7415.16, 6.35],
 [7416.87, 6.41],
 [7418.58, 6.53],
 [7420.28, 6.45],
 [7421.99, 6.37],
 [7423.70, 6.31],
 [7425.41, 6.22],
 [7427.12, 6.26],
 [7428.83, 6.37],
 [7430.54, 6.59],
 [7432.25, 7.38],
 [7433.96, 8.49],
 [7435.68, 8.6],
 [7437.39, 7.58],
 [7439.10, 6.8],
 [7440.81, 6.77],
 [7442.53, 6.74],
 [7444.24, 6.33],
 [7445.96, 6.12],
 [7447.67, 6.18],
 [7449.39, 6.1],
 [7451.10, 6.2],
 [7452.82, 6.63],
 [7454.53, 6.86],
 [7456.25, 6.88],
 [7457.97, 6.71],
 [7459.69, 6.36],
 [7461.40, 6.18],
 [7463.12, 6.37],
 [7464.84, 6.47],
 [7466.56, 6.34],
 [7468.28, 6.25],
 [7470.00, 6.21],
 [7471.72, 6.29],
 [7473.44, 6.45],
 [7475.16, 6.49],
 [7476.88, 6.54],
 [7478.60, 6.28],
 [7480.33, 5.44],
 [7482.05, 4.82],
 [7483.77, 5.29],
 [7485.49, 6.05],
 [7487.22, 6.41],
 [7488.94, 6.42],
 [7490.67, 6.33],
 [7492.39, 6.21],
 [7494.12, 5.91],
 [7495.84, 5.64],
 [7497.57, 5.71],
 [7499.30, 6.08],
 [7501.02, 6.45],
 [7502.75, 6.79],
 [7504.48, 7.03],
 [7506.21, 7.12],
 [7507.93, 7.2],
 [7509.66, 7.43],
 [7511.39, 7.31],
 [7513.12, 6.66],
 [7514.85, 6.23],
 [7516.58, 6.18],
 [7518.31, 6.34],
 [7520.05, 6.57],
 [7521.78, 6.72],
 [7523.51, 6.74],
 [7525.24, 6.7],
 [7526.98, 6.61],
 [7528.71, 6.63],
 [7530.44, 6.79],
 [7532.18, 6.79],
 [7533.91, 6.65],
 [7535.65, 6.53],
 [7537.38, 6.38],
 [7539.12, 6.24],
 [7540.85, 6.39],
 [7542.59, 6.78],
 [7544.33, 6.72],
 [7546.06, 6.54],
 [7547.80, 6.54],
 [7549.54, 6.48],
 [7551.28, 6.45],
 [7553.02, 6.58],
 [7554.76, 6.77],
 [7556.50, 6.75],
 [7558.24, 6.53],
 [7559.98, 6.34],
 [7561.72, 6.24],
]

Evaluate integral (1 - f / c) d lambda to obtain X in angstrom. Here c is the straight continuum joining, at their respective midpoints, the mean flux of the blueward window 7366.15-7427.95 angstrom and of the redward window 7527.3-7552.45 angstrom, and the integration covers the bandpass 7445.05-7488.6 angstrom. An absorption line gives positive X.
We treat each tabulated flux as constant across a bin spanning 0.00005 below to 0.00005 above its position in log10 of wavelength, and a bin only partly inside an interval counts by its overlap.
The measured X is 2.2 angstrom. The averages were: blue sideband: 6.57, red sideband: 6.57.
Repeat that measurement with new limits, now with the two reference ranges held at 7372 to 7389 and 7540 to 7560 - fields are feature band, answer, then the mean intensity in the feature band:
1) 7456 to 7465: 0.08 angstrom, 6.47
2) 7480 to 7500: 2.07 angstrom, 5.87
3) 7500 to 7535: -0.96 angstrom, 6.74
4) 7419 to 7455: -1.17 angstrom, 6.73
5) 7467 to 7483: 1.10 angstrom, 6.09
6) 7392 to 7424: -0.94 angstrom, 6.69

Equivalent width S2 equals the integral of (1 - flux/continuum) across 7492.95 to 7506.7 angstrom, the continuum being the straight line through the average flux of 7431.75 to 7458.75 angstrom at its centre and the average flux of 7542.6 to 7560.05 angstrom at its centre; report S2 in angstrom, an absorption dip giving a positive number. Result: 0.9 angstrom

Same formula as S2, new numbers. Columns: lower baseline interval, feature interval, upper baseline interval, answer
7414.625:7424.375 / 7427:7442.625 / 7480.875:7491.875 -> -2.3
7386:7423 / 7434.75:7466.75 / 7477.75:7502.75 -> -1.9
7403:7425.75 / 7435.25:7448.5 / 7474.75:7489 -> -1.1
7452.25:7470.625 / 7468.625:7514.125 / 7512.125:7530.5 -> 1.3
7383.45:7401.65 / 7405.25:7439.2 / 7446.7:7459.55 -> -1.3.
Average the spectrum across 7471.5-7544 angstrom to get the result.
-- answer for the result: 6.42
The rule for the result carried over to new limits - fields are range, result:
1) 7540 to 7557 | 6.59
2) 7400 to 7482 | 6.57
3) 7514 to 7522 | 6.38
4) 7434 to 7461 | 6.77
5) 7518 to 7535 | 6.66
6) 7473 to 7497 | 6.01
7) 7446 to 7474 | 6.4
